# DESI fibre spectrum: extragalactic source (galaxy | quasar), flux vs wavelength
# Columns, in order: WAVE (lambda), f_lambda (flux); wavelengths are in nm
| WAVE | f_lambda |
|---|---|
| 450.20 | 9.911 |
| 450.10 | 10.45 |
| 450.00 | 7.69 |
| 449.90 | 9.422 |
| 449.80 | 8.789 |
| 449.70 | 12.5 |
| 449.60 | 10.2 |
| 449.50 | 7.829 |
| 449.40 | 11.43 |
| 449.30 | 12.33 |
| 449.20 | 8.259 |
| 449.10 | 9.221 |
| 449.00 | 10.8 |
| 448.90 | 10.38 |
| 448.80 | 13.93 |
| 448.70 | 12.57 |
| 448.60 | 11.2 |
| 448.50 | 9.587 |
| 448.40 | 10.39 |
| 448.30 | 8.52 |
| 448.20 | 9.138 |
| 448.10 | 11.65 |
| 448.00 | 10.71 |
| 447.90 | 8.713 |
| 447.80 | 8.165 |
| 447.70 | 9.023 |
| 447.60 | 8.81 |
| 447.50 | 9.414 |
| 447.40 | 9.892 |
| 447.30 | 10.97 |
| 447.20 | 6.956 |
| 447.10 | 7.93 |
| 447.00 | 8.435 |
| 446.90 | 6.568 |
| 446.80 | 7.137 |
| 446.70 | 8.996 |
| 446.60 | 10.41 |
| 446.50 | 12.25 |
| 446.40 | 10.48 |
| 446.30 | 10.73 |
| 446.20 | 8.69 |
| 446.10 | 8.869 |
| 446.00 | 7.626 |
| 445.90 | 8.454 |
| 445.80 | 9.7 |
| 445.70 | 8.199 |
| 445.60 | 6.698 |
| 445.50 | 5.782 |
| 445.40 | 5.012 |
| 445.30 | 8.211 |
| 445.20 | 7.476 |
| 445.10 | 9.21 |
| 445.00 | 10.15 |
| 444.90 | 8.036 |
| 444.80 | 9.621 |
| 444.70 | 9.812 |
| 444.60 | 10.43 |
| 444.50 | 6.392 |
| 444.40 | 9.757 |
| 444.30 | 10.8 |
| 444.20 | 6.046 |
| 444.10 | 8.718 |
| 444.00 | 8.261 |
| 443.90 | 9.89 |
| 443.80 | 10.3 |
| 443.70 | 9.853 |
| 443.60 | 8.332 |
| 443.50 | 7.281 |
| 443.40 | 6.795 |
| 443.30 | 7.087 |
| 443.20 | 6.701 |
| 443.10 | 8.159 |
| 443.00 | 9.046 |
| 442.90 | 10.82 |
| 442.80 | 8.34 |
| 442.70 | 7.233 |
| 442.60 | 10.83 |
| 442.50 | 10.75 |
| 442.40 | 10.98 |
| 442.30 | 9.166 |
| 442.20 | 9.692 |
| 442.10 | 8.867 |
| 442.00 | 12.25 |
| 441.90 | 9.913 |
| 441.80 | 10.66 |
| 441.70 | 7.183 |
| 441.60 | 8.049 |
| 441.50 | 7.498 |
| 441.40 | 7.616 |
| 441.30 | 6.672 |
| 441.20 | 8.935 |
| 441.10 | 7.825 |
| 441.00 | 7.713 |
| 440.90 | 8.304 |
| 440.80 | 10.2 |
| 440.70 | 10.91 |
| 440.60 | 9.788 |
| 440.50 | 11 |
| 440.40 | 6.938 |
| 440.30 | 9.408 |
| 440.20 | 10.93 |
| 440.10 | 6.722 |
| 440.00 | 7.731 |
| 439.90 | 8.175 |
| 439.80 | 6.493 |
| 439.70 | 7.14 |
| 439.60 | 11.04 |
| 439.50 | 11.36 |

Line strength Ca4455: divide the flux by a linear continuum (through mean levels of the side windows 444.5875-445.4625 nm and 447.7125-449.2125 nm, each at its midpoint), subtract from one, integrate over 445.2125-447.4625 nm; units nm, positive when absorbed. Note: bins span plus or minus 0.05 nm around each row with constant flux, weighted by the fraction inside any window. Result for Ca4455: 0.16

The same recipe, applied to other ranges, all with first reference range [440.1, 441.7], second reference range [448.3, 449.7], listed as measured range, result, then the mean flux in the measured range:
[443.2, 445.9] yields 0.337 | 8.35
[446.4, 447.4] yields 0.111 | 8.98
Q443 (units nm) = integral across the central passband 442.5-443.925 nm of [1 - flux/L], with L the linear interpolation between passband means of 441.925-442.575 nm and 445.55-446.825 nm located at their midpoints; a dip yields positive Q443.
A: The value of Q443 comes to 0.19 nm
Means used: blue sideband 10.3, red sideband 9.13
